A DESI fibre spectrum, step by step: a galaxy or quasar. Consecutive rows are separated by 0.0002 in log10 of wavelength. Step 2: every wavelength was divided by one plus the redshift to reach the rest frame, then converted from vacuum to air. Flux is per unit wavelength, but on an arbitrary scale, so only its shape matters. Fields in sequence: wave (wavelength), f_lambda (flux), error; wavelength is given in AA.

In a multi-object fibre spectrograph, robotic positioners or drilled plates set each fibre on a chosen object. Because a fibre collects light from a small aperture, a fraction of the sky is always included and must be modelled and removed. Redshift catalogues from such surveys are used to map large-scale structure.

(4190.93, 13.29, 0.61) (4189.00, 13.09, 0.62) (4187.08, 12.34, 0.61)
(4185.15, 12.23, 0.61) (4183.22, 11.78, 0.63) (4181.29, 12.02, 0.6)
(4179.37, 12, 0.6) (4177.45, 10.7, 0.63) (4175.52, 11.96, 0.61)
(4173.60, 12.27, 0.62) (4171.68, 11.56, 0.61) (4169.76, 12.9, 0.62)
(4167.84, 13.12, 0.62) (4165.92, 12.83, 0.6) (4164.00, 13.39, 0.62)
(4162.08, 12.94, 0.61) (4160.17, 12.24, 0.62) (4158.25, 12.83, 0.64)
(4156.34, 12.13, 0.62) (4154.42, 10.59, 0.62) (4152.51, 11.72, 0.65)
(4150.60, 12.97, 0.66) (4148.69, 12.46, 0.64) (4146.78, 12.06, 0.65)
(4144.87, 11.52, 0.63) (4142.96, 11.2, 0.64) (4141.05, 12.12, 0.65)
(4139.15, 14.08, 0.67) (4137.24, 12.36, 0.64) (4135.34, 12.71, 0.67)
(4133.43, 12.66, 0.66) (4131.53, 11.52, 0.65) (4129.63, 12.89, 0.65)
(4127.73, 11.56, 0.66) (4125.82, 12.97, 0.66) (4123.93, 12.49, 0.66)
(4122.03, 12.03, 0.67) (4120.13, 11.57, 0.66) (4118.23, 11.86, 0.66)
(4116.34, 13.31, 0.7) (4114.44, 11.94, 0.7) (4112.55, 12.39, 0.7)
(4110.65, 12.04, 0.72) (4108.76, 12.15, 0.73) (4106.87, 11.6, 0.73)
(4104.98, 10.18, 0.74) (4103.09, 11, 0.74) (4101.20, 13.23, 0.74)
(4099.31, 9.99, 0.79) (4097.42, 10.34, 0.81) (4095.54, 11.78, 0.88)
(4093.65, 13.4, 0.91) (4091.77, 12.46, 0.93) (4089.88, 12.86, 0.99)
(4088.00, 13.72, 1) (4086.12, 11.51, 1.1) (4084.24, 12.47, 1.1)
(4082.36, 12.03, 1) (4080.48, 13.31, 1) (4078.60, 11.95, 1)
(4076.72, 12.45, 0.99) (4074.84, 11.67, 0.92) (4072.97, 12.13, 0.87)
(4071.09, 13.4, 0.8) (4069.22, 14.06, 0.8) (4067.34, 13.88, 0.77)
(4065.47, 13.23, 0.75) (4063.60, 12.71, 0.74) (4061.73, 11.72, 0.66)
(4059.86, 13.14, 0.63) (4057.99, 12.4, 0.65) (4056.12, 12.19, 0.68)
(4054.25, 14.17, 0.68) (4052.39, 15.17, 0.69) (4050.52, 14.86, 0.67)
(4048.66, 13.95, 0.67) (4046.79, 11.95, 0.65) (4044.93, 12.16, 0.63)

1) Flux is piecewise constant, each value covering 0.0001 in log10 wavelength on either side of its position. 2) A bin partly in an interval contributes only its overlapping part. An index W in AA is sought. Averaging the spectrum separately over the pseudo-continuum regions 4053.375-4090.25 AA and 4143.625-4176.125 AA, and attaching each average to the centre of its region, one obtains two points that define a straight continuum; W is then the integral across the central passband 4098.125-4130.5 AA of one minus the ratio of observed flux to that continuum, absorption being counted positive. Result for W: 1.5 AA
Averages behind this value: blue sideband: 12.7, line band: 11.9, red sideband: 12.3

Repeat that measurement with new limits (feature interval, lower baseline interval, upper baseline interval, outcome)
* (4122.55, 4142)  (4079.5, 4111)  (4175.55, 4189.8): -0.8 AA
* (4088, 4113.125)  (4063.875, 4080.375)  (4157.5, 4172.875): 1.9 AA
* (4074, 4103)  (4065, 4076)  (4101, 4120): 0.8 AA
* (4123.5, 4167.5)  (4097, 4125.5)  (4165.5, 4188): -1.5 AA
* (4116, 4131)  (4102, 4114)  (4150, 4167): -0.5 AA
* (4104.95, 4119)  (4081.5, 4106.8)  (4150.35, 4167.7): 0.0 AA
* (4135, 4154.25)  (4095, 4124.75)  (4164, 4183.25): -0.4 AA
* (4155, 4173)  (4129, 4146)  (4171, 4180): -1.1 AA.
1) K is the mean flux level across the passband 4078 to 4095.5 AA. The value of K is 12.6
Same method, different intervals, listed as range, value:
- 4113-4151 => 12.3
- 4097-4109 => 11.2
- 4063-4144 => 12.3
